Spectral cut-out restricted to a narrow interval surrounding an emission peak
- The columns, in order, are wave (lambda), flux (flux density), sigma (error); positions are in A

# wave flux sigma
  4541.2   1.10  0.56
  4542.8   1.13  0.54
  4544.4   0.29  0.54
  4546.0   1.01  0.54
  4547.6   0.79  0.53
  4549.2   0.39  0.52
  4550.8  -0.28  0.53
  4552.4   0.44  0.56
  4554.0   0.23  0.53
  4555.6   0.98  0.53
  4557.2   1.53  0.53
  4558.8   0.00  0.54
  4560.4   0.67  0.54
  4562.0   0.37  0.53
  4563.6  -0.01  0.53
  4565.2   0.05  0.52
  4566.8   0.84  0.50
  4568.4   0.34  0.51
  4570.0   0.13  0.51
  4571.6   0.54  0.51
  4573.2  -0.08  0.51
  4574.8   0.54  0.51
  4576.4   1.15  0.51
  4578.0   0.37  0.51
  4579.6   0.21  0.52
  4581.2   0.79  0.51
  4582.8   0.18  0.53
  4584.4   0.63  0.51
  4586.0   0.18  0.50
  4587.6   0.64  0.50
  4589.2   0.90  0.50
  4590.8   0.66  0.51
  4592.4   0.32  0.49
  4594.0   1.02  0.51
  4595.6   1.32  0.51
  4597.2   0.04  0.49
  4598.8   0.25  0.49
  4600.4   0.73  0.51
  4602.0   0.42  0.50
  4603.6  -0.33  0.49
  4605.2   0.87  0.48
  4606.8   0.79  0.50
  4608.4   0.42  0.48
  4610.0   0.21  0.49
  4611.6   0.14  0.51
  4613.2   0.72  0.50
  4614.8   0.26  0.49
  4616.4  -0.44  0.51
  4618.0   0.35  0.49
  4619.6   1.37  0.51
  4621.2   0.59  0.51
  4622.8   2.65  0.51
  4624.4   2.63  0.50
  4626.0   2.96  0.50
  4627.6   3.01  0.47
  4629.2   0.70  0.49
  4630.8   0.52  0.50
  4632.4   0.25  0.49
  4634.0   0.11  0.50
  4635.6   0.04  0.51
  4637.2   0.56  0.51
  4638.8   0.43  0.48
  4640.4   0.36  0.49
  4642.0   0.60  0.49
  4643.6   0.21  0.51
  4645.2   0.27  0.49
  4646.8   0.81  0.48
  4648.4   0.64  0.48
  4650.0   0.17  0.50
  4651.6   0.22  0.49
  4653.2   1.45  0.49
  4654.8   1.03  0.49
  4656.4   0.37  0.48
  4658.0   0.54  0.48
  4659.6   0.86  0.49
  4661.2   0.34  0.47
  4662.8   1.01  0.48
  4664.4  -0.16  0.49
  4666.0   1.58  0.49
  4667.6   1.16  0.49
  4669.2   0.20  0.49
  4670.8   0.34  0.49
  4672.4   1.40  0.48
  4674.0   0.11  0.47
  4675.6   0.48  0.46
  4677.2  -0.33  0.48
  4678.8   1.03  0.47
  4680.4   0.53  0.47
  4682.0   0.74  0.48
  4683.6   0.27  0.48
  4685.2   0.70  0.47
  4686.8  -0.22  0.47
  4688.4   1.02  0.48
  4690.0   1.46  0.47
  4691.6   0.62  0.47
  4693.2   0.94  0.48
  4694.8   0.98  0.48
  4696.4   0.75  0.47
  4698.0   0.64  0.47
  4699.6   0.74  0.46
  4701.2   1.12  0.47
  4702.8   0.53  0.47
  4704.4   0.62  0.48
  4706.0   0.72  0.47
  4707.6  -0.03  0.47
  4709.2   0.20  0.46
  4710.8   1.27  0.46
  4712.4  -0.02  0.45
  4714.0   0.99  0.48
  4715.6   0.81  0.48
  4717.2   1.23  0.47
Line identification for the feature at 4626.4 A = [O II] 3727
